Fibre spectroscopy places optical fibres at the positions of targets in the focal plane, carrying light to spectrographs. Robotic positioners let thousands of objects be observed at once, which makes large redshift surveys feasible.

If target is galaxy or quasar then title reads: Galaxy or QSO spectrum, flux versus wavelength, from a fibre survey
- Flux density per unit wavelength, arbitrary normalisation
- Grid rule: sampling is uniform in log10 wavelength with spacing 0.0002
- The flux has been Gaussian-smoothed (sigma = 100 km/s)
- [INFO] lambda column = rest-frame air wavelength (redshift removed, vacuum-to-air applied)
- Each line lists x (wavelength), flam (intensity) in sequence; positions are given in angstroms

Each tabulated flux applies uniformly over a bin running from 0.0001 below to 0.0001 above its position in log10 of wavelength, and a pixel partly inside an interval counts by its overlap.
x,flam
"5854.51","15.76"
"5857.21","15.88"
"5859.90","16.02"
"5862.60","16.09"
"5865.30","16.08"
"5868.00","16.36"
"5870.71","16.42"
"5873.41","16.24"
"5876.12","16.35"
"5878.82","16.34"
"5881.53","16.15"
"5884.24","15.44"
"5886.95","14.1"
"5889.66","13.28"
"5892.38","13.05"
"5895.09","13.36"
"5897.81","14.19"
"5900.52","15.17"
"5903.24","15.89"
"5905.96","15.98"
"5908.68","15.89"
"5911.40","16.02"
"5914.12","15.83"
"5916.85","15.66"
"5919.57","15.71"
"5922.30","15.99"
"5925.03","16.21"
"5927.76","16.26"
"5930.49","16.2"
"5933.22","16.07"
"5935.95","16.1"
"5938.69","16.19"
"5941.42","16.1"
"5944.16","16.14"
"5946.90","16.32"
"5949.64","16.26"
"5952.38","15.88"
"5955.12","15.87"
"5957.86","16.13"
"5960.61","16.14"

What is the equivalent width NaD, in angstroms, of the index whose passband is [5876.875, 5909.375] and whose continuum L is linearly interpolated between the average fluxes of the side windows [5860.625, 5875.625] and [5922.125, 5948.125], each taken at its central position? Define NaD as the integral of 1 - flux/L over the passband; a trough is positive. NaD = 2.6 angstroms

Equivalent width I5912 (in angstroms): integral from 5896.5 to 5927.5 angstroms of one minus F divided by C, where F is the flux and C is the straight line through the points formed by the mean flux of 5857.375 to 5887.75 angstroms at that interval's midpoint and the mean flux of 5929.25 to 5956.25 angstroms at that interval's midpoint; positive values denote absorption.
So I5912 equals 0.68 angstroms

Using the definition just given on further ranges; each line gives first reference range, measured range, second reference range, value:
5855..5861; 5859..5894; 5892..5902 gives -1.0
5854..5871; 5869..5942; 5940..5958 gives 2.4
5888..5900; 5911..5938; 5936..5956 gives -1.7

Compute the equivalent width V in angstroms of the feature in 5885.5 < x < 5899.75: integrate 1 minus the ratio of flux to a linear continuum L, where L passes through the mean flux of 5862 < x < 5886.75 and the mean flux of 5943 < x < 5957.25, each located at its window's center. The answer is 2.1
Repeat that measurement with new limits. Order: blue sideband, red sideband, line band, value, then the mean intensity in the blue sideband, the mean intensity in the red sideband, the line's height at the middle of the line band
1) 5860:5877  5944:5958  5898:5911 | 0.4 angstroms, 16.2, 16.1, 16.2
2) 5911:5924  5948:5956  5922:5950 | -0.4 angstroms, 15.8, 16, 15.9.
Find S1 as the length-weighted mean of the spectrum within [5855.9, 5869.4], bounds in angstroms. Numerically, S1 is 16.1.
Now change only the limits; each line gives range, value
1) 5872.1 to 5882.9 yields 16.3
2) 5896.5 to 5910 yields 15.4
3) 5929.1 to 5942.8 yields 16.1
